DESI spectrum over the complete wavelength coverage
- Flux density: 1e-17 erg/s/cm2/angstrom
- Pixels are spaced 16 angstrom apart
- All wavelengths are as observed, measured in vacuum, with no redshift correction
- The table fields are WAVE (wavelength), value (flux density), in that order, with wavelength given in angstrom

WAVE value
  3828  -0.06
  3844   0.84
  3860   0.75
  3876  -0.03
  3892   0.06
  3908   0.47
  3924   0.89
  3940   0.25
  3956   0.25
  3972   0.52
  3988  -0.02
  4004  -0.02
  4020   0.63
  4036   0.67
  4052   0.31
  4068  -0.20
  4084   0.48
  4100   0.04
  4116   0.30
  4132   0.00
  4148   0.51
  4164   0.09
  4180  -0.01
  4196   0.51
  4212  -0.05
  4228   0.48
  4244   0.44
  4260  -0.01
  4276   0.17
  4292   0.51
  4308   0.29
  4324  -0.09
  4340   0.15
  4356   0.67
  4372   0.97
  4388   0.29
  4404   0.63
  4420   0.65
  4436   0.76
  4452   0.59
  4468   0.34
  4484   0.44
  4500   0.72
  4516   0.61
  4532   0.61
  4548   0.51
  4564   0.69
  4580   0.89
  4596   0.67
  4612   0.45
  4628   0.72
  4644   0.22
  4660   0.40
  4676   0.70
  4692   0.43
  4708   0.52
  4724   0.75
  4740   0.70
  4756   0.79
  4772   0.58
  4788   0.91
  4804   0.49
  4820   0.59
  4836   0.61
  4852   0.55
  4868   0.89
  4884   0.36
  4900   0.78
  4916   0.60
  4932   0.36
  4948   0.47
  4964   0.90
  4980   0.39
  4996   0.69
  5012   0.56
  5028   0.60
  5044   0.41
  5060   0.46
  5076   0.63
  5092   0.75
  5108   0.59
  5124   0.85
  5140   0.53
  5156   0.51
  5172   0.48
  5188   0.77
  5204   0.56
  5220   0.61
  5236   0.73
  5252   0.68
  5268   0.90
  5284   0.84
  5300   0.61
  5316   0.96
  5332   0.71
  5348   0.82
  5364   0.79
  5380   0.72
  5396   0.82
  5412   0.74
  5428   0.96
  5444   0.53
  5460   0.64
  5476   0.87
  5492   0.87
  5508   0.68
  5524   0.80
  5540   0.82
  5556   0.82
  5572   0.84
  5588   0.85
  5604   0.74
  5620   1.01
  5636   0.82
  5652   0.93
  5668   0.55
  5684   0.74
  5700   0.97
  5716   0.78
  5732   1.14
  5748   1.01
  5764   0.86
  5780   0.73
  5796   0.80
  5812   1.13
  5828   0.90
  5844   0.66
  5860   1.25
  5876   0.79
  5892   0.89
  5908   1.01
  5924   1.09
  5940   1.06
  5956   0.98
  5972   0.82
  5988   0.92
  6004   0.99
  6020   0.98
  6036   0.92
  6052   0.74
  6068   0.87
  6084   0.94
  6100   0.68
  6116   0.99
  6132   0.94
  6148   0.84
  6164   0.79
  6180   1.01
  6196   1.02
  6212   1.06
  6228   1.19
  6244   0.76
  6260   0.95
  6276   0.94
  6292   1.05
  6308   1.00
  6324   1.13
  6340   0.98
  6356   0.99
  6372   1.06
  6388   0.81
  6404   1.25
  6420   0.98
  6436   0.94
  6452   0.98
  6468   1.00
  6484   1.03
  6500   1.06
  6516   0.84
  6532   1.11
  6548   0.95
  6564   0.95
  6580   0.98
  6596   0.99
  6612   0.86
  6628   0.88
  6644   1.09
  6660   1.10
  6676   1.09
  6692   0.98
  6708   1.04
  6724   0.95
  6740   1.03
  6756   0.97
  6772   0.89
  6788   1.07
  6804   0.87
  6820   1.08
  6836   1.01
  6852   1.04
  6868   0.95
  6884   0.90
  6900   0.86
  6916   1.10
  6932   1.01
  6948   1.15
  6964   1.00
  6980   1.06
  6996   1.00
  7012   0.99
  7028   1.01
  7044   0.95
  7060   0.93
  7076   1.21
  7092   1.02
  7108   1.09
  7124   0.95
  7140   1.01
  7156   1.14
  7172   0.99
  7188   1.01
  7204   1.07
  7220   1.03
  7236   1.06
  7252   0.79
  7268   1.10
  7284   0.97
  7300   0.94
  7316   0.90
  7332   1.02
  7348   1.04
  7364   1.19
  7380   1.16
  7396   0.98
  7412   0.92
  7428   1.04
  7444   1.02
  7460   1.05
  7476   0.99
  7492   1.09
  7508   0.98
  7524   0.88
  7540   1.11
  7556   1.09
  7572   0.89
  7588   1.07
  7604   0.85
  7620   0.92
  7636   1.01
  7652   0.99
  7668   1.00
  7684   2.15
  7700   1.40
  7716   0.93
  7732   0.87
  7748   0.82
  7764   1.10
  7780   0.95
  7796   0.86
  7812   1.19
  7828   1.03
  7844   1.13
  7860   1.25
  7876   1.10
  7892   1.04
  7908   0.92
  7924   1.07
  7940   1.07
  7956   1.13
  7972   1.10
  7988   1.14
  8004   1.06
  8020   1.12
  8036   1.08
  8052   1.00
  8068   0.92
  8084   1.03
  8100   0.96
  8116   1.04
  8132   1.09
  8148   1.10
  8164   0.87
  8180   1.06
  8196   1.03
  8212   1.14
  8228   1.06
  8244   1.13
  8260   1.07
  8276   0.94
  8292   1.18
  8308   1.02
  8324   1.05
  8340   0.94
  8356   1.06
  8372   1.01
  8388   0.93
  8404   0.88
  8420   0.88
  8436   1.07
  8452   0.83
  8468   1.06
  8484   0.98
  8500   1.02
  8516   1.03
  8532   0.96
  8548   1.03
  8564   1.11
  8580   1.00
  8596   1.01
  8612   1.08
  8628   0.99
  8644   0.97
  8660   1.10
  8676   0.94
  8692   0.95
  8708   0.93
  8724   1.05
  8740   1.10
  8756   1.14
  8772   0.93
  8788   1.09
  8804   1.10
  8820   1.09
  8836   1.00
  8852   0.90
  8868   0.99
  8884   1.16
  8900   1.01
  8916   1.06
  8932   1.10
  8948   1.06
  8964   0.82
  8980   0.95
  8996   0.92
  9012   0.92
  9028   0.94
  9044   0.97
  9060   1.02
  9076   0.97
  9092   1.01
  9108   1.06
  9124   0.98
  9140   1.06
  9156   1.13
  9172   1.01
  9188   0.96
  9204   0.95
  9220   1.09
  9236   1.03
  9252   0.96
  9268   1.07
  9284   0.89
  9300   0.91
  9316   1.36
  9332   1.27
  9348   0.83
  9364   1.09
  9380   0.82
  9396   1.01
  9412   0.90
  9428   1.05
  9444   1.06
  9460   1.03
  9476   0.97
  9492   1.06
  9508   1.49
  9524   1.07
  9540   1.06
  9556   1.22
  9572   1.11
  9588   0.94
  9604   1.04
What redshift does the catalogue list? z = 0.17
